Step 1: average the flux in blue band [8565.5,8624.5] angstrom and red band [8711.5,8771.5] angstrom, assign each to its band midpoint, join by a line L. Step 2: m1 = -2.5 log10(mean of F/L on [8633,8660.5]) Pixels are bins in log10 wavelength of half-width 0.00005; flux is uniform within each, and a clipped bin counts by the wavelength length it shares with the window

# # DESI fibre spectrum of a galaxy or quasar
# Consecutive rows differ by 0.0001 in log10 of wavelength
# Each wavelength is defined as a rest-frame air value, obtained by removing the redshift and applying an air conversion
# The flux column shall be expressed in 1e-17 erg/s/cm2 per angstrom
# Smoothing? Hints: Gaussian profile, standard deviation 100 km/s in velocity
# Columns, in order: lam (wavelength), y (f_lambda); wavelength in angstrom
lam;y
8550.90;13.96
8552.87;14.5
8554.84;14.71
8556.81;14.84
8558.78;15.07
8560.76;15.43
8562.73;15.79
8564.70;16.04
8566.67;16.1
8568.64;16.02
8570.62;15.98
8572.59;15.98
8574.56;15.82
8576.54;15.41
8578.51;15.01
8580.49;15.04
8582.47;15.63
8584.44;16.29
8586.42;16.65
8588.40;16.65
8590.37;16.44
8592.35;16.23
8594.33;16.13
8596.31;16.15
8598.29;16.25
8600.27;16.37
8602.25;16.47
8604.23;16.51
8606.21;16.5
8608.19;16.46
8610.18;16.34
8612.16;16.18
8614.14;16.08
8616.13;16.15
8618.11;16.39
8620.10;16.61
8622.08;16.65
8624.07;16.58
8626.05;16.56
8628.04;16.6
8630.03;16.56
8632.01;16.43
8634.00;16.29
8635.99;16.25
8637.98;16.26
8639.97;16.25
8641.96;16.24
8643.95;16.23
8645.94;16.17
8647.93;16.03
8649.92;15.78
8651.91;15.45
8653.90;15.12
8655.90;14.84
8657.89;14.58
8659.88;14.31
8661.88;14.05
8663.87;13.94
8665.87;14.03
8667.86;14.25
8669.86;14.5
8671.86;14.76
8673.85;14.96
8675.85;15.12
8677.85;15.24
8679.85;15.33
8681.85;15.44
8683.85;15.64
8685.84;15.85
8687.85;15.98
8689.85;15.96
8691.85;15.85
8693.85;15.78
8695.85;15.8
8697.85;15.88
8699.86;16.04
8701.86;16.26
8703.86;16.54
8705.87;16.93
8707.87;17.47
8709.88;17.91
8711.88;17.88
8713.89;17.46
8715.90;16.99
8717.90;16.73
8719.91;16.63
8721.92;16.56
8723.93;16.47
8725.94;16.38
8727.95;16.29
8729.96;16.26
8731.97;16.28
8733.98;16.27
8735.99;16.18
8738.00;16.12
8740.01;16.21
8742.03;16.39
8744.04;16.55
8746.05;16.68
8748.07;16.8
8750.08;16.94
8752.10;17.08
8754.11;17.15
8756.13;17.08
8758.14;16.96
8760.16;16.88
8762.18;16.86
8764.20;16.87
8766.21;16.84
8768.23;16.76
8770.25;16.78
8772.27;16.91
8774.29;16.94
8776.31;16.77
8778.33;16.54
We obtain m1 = 0.04 mag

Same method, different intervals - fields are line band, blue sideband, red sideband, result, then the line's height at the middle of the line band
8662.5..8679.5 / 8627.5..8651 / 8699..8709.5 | 0.13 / 16.5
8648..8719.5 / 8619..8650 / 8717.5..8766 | 0.05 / 16.5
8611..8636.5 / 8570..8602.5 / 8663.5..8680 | -0.07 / 15.4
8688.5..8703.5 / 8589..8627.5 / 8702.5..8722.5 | 0.07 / 17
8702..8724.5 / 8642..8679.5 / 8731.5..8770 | -0.07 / 16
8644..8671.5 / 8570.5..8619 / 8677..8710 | 0.08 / 16.1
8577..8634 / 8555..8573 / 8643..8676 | -0.06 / 15.3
